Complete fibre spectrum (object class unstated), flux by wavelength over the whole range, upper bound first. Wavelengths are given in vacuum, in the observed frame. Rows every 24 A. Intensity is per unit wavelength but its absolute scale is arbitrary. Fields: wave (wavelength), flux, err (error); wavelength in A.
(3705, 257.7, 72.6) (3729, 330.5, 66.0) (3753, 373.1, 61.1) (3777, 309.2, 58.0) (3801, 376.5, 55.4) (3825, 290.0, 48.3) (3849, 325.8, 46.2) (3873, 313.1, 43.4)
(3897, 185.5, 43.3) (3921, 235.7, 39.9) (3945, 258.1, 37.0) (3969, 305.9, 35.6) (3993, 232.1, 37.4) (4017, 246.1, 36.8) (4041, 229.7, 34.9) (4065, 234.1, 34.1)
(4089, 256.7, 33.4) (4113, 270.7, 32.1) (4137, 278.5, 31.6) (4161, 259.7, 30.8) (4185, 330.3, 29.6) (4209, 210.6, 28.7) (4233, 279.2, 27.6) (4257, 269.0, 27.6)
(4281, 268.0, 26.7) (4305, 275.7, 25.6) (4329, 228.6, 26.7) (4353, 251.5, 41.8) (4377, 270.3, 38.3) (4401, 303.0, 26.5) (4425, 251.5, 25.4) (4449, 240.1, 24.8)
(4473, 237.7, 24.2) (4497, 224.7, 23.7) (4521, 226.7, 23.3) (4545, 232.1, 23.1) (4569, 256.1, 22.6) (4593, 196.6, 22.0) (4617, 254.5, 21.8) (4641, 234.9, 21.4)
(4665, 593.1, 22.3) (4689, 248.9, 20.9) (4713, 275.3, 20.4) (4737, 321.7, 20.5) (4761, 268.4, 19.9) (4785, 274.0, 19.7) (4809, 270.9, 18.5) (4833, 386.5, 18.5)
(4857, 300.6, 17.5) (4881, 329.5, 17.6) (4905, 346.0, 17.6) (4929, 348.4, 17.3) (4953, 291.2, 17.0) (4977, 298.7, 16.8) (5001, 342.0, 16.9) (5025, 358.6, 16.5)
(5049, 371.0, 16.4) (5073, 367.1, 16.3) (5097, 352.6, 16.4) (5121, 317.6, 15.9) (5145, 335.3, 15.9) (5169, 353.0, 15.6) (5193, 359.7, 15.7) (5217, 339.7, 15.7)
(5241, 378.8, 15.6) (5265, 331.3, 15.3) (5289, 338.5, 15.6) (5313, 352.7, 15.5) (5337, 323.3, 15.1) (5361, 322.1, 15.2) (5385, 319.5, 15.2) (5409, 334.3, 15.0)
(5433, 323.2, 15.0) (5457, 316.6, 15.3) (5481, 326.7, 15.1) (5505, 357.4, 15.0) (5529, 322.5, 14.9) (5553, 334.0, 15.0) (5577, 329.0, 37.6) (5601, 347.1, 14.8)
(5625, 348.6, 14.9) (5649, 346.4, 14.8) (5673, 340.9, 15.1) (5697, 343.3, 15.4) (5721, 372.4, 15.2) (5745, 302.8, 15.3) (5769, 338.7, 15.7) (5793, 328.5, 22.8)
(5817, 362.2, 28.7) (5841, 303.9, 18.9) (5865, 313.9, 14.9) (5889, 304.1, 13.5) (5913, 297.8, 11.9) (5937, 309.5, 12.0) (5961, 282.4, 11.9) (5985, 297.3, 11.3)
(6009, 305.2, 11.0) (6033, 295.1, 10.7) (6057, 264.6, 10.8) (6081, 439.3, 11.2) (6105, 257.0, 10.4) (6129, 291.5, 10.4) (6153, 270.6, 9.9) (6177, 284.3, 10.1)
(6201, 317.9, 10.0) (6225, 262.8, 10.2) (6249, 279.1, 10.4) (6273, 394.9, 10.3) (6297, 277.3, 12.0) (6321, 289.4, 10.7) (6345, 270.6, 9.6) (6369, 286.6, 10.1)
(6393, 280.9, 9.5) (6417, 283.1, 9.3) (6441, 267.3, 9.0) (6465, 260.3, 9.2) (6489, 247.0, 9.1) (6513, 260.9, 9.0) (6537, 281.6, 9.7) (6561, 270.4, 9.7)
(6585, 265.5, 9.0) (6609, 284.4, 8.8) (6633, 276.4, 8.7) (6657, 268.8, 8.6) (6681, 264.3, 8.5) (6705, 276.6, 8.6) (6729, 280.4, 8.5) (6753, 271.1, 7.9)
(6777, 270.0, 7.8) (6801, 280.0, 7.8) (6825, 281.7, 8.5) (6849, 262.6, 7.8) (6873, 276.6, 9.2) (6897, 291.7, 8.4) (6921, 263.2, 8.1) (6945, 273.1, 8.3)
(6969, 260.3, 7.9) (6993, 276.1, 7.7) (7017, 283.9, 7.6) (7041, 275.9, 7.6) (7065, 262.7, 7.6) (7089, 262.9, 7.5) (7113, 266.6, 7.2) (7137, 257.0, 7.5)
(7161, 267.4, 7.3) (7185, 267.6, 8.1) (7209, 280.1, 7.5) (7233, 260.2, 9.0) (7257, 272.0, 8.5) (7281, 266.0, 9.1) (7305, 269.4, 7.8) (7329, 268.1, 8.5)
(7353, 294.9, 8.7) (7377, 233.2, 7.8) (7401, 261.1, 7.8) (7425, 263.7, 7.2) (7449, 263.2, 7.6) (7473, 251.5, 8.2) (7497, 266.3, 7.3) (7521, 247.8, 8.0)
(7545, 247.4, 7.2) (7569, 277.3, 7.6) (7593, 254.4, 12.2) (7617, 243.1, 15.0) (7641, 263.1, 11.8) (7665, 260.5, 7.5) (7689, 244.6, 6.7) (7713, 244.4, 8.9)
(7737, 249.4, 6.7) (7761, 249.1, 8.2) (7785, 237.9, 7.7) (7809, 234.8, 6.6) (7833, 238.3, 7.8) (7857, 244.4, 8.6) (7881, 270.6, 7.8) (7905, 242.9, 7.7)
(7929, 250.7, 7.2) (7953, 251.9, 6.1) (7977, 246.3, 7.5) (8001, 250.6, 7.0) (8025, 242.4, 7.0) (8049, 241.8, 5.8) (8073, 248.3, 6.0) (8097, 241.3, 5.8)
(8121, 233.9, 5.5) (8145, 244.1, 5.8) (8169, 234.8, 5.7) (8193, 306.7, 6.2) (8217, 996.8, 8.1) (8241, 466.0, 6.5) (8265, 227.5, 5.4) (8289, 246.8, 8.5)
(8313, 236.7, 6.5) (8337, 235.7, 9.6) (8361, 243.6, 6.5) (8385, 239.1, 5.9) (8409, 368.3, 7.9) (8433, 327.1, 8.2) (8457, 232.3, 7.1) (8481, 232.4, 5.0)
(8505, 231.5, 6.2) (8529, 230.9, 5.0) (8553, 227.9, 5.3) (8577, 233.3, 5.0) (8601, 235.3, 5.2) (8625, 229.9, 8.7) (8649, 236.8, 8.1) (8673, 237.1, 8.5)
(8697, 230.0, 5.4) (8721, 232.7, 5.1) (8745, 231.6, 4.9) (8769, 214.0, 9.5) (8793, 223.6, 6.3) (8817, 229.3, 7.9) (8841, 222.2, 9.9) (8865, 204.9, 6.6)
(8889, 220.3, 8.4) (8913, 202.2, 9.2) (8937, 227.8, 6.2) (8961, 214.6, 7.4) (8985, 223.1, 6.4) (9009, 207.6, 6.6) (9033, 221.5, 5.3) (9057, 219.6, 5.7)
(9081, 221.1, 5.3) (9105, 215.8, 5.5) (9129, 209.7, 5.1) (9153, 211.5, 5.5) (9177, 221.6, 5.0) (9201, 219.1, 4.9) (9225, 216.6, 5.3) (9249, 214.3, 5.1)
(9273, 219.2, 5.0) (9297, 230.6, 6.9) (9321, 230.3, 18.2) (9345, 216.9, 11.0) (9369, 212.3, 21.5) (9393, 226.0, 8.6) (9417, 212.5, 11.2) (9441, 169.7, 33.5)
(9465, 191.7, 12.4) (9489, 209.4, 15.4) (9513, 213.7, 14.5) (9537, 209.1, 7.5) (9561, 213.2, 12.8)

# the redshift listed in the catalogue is 0.252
